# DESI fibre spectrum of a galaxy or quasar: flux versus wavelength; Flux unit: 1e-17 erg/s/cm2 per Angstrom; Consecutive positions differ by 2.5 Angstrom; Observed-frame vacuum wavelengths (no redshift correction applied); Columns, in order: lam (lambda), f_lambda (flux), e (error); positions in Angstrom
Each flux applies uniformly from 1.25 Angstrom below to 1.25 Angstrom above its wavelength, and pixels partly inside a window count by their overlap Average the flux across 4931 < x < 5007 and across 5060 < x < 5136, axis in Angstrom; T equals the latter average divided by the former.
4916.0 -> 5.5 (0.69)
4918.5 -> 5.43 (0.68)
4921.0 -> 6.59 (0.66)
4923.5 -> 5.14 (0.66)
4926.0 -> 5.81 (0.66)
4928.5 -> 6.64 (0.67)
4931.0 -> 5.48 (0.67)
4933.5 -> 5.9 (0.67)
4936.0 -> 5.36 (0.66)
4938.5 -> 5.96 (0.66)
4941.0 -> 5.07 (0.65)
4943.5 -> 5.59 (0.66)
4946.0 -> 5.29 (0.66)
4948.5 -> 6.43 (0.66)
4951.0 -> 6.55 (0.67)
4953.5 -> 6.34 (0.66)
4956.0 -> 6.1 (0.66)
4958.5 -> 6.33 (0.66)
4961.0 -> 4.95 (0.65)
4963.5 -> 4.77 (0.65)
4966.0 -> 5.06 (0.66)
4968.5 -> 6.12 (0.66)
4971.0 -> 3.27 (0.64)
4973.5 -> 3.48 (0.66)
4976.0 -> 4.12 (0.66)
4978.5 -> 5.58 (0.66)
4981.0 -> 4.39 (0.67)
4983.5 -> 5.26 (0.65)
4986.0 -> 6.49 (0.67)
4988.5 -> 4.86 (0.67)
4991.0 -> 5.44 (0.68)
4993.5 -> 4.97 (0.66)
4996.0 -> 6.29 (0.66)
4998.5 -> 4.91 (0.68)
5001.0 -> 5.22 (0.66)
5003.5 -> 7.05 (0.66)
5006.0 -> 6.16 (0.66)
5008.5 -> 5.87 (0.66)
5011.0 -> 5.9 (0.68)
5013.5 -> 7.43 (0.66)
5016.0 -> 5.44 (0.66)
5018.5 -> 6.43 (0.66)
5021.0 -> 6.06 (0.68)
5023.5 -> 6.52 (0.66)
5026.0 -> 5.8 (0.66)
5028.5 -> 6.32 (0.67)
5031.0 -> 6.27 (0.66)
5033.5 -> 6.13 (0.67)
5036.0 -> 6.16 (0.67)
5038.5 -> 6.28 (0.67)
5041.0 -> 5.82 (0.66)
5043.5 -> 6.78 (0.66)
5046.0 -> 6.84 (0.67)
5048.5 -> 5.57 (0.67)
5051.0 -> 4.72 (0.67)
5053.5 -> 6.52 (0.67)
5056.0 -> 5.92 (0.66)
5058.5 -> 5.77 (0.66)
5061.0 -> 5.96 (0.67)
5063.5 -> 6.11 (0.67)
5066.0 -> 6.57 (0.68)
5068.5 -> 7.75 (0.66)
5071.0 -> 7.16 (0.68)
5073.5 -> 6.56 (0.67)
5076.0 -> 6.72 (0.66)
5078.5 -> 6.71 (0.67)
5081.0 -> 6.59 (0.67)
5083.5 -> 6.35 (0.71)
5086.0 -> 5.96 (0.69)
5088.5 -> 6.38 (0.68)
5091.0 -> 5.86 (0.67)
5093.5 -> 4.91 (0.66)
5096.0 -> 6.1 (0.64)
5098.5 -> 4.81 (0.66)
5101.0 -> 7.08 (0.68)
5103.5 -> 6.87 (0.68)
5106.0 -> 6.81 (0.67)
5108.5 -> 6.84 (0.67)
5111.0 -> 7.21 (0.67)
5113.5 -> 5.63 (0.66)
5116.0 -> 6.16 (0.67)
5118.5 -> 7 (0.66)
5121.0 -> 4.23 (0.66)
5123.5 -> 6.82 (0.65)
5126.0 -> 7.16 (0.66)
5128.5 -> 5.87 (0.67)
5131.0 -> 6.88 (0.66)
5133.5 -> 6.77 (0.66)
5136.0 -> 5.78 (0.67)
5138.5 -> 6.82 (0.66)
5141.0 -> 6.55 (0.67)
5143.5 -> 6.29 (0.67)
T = 1.17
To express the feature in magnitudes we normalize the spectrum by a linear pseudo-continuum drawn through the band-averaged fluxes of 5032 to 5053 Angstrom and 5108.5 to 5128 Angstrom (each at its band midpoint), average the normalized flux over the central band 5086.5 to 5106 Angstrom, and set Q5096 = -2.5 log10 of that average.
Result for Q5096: 0.04 mag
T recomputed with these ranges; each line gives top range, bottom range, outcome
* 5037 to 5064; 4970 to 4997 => 1.22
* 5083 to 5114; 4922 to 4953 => 1.08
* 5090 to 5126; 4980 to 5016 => 1.08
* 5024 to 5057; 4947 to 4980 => 1.15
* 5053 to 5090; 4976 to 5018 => 1.14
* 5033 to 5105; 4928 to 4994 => 1.16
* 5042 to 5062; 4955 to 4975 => 1.21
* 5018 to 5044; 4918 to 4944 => 1.08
